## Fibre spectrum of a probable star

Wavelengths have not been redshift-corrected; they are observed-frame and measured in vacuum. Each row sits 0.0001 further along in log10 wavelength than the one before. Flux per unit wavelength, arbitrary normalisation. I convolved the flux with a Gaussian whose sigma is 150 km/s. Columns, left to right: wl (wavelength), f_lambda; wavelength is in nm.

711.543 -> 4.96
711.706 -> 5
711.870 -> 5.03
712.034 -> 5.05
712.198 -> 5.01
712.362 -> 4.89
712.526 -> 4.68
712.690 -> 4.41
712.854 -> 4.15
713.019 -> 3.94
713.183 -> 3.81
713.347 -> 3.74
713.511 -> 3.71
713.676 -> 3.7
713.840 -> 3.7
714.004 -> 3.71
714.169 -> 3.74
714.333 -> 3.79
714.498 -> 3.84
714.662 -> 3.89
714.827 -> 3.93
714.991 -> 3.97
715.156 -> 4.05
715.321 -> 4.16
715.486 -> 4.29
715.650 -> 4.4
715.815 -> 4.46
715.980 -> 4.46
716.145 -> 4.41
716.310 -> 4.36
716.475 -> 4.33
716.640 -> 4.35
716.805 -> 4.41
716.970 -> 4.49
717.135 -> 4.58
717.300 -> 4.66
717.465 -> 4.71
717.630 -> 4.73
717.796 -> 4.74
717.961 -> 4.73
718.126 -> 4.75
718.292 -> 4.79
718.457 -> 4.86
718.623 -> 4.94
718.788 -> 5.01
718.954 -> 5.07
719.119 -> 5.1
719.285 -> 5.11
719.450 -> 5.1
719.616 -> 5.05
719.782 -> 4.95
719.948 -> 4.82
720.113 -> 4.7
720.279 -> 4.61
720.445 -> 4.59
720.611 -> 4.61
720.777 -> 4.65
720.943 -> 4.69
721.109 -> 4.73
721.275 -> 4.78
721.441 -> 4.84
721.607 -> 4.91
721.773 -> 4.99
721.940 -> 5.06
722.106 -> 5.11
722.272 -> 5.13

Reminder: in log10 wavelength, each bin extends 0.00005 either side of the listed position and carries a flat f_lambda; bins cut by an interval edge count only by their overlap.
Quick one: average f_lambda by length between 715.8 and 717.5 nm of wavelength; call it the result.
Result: 4.47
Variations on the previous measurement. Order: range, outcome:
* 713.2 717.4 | 4.12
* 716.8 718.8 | 4.73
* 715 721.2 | 4.65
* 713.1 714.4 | 3.74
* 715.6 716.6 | 4.4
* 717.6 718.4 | 4.75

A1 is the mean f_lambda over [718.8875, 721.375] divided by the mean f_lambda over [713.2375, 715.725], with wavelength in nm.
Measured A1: 1.24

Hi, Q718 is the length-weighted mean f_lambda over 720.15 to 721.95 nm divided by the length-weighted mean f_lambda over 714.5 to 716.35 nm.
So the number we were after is 1.1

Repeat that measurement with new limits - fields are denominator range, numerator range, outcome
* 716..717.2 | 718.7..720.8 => 1.10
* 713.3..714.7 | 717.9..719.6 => 1.32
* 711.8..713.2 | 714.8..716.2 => 0.93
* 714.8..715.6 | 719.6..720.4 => 1.17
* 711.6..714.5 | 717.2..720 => 1.15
